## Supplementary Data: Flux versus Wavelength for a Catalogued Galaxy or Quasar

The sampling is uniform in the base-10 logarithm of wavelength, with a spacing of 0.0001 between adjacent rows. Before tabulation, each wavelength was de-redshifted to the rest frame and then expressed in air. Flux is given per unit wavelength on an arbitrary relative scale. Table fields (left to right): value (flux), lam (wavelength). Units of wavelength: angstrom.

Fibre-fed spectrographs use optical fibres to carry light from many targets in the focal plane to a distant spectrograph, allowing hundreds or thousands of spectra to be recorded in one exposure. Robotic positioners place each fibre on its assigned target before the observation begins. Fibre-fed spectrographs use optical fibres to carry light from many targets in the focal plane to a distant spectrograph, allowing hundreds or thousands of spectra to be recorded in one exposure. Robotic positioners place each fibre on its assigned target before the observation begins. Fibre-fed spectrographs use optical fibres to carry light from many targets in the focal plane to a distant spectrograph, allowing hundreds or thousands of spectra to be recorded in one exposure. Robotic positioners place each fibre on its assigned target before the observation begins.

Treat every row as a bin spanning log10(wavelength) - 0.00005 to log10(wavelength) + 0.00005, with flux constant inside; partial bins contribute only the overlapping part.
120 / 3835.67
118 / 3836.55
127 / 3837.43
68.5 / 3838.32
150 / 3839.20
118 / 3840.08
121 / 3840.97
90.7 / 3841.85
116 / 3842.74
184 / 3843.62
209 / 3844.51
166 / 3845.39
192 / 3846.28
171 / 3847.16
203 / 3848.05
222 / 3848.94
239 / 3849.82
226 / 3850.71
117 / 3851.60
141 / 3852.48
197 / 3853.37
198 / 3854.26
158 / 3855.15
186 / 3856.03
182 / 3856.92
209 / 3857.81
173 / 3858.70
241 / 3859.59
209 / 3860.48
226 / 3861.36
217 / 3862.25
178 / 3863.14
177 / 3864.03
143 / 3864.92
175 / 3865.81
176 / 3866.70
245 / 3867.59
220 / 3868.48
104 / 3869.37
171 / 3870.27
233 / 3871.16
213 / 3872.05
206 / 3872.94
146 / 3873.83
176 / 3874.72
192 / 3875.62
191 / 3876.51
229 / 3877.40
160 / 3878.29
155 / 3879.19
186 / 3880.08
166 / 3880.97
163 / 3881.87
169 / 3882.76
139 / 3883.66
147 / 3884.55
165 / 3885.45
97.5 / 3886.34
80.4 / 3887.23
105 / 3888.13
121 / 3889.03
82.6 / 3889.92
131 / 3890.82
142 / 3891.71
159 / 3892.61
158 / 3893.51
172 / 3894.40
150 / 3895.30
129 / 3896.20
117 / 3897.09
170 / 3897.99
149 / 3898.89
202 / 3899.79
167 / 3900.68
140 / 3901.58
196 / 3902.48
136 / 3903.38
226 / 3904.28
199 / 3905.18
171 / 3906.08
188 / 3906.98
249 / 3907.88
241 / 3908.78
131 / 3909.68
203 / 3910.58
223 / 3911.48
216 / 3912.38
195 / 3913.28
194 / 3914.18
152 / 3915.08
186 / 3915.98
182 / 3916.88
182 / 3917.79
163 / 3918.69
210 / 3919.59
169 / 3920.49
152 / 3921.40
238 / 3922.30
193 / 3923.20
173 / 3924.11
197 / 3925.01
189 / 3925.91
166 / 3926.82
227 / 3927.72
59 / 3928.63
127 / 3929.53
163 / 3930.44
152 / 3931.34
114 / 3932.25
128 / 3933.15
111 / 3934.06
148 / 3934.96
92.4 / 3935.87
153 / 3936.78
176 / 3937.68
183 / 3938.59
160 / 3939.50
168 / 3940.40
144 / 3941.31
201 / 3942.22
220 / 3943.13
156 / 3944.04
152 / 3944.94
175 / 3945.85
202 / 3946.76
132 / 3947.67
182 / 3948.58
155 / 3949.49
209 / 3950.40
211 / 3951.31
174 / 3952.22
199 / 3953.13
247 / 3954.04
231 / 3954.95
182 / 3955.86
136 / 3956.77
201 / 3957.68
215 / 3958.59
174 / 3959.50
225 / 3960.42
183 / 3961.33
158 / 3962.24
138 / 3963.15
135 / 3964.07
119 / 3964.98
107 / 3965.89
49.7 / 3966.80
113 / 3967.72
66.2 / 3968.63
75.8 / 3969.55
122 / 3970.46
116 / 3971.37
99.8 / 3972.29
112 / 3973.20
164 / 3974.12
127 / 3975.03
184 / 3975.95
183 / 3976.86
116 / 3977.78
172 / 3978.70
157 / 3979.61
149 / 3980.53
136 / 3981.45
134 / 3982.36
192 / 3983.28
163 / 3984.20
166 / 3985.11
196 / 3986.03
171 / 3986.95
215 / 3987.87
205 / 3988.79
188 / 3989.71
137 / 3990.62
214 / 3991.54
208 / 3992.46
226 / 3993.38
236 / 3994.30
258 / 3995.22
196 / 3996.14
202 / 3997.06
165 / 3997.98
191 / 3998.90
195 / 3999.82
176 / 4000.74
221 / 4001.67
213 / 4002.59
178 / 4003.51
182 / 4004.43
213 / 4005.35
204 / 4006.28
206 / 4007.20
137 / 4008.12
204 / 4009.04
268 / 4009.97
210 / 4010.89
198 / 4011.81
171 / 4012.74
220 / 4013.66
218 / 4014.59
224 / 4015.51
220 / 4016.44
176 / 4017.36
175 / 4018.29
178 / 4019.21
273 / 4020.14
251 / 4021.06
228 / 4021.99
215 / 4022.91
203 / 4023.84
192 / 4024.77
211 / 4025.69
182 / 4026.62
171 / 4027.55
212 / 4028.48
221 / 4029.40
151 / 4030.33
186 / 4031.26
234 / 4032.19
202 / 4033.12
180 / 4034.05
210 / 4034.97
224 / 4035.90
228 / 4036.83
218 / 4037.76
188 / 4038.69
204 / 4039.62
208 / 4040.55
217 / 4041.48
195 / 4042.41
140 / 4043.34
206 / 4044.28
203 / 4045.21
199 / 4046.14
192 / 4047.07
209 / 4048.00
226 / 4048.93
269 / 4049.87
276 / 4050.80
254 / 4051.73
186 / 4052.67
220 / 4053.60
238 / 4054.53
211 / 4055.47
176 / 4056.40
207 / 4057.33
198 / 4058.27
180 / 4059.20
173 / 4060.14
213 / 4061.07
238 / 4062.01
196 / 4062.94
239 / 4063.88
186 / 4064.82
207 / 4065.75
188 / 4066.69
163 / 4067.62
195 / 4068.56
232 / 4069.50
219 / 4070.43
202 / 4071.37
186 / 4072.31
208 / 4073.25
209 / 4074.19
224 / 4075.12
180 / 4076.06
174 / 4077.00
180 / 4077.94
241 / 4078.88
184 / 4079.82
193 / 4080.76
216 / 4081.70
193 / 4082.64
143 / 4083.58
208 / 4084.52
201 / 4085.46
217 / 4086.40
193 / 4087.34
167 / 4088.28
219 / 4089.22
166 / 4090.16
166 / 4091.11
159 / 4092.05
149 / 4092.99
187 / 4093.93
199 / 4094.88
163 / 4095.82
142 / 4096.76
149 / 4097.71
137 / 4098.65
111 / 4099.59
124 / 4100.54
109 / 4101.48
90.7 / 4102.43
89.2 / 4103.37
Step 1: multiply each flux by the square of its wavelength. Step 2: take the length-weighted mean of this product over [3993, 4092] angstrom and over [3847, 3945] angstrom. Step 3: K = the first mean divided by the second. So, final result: 1.27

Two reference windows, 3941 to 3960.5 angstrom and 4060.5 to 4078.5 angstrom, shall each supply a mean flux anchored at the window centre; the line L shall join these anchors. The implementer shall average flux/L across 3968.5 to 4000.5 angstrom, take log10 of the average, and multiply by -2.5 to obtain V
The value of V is 0.14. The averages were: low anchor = 187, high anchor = 202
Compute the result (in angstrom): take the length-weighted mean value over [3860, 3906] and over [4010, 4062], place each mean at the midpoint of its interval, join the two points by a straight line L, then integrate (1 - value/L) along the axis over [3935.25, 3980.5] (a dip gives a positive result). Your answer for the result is 6.9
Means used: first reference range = 167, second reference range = 208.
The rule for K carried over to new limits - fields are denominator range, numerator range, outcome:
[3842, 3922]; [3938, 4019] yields 1.05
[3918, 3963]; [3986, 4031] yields 1.21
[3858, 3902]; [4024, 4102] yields 1.28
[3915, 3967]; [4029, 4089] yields 1.28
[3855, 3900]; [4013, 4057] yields 1.34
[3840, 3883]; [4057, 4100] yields 1.16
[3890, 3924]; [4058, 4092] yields 1.21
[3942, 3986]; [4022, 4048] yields 1.31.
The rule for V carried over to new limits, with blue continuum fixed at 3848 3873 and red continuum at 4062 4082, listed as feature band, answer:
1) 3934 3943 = 0.23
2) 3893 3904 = 0.22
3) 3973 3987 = 0.24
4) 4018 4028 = -0.04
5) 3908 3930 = 0.07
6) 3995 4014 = 0.00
